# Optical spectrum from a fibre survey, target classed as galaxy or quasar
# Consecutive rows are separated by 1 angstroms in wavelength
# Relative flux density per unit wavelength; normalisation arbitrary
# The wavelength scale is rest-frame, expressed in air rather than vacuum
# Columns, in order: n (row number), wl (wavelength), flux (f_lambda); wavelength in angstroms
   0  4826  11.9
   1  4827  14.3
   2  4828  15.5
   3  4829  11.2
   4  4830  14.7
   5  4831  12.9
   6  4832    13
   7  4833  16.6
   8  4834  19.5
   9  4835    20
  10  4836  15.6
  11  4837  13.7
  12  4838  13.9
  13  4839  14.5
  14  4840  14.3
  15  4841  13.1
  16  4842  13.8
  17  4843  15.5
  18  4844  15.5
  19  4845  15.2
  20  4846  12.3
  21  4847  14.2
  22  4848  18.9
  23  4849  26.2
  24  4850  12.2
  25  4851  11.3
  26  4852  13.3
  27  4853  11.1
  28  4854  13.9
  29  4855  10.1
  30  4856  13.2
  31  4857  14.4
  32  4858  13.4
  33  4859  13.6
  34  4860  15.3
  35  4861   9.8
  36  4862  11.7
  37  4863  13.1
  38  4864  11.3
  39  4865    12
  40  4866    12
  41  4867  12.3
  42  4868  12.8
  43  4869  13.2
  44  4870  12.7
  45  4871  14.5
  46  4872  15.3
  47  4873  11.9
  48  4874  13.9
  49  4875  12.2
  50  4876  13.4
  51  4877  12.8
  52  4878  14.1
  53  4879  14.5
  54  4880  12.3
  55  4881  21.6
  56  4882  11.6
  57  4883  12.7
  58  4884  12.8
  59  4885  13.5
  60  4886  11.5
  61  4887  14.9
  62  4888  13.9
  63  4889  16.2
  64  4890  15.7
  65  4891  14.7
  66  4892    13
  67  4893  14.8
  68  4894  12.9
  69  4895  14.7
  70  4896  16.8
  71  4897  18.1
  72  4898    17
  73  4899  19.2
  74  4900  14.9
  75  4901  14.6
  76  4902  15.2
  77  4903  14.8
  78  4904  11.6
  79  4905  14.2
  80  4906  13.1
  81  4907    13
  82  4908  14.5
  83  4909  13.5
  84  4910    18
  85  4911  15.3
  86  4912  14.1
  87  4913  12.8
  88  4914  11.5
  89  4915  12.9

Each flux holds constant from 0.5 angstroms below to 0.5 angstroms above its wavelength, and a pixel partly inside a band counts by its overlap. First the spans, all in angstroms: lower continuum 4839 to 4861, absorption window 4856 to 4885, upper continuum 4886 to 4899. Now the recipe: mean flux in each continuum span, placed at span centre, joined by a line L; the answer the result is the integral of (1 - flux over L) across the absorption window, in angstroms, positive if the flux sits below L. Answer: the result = 2.9 angstroms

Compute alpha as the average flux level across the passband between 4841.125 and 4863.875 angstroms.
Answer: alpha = 13.9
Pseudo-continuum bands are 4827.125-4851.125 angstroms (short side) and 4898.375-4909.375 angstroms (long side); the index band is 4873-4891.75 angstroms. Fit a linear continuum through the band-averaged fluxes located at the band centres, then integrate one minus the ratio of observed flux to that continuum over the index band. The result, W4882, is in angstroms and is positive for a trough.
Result 0.96 angstroms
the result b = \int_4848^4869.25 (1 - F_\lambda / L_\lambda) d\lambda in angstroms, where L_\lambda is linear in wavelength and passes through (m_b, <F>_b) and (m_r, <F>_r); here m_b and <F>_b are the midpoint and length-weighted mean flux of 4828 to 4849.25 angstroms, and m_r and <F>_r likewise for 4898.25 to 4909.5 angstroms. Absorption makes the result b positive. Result 2.5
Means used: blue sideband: 15.3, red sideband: 14.5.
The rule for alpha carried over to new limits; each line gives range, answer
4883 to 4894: 14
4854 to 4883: 13.2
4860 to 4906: 13.9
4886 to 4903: 15.3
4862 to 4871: 12.5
